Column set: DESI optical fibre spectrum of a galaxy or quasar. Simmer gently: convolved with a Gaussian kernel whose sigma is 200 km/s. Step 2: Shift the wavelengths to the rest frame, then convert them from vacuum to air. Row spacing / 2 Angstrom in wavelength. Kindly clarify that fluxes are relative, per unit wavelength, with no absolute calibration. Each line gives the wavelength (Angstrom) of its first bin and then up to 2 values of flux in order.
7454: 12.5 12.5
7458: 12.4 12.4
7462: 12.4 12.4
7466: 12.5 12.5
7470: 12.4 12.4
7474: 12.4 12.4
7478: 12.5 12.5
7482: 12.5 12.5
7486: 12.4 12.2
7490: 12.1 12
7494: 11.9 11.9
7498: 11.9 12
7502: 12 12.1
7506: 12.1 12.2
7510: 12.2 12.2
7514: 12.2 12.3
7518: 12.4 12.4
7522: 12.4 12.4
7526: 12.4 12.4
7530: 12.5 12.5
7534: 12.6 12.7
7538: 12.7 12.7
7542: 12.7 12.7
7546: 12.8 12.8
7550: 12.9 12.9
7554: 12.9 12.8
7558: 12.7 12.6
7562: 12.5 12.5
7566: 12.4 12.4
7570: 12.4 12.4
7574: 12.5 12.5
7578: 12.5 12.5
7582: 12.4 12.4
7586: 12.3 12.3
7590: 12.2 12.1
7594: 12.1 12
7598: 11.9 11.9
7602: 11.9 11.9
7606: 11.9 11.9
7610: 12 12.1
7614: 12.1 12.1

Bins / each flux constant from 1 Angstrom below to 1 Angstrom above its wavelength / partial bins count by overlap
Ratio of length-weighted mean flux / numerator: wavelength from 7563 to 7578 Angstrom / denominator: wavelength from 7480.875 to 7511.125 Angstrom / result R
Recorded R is 1.0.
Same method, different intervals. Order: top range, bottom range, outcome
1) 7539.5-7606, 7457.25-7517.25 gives 1.01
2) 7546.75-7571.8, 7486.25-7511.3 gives 1.05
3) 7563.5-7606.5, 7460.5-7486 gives 0.98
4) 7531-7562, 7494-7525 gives 1.05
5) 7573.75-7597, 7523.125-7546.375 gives 0.98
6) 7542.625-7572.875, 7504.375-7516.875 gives 1.04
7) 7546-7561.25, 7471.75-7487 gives 1.03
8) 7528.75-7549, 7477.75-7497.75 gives 1.04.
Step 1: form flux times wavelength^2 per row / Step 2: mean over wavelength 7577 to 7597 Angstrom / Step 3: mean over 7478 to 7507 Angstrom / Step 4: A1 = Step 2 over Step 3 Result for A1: 1.04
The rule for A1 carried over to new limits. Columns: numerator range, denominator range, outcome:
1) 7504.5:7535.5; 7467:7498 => 1.01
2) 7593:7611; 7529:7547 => 0.96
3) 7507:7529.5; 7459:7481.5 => 1.00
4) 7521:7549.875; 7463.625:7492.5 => 1.03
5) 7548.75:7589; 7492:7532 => 1.04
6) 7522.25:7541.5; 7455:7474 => 1.03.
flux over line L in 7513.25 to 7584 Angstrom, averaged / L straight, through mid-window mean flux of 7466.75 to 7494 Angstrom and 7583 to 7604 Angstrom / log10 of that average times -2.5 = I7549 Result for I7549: -0.03 mag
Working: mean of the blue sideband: 12.4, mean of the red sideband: 12.1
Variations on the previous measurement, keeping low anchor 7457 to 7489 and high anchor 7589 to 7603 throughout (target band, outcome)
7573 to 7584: -0.035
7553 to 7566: -0.045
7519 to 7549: -0.031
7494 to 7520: 0.016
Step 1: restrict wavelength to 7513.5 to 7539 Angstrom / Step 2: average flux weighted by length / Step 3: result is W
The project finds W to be 12.5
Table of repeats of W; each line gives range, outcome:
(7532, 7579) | 12.6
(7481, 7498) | 12.2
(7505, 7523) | 12.3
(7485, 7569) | 12.4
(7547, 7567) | 12.7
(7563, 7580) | 12.5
